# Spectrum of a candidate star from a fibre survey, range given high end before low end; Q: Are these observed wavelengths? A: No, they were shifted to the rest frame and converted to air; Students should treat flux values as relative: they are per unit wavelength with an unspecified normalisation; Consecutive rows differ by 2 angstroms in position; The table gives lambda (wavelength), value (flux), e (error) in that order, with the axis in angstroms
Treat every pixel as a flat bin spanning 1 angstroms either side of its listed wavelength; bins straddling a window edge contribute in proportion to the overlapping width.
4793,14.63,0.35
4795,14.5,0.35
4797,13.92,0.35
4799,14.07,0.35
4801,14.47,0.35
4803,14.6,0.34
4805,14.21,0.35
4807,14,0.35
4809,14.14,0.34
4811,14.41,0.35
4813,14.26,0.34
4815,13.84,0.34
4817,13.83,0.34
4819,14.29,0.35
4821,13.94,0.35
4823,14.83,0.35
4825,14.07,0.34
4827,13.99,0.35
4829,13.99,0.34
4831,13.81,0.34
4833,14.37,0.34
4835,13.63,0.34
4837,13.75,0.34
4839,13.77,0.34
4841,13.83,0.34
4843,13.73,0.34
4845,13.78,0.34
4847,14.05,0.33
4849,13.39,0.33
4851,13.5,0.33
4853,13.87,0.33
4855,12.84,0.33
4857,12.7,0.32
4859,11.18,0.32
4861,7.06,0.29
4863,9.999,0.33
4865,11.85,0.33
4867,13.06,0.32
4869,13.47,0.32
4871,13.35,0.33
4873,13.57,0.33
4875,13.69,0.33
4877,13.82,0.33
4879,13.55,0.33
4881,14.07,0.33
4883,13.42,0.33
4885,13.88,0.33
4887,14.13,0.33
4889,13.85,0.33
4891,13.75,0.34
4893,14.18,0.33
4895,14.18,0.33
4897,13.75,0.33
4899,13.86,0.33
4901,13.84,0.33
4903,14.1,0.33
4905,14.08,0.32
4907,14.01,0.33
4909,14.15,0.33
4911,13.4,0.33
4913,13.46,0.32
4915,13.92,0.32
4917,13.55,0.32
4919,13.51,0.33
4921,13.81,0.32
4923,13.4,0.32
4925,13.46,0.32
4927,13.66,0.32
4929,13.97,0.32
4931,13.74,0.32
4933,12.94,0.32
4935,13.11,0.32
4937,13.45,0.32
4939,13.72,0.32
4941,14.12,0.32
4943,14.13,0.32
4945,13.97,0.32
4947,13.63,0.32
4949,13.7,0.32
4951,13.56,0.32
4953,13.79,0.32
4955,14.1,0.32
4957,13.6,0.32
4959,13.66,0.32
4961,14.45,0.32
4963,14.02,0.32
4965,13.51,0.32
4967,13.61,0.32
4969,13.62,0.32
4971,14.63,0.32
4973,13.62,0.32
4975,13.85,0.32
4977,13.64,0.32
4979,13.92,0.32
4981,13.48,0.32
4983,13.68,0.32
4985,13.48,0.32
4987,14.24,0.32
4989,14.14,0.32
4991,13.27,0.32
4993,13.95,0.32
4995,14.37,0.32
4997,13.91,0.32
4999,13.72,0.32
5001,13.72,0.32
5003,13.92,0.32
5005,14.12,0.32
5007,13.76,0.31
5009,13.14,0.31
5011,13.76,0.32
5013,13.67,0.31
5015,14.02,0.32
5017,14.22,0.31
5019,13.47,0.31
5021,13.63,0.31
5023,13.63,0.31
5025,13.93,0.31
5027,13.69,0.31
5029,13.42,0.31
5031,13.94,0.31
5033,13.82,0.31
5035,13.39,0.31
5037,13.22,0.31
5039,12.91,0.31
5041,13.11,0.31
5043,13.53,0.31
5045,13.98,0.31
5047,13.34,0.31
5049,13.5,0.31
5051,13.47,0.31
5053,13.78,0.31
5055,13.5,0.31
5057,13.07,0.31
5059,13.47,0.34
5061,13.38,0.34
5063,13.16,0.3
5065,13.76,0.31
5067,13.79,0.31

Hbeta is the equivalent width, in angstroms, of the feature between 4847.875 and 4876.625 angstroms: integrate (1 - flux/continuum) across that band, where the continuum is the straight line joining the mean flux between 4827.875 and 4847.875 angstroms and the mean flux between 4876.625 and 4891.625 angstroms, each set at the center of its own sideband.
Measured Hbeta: 2.9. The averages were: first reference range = 13.9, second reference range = 13.8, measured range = 12.4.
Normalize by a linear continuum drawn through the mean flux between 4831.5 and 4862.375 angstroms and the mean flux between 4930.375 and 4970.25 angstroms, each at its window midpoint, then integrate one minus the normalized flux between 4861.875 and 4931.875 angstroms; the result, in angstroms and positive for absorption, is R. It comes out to -1.1 angstroms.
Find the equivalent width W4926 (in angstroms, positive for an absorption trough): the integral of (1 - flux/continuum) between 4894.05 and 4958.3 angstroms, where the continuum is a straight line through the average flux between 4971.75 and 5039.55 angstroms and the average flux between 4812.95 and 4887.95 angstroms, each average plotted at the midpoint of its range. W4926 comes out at -0.9 angstroms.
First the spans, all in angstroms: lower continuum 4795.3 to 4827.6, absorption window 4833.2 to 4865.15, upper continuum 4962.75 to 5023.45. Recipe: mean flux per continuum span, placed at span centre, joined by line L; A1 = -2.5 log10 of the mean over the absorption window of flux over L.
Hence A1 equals 0.11 mag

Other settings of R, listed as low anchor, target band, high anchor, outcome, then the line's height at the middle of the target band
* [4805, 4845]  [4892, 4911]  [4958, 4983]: -0.09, 13.9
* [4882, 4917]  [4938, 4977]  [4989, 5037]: -0.11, 13.8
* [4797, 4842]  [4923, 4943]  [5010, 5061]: 0.33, 13.8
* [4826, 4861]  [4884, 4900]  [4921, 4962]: -0.49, 13.5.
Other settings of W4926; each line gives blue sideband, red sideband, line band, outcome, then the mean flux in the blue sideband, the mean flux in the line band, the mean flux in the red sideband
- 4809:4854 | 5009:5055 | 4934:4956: 0.00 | 14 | 13.8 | 13.6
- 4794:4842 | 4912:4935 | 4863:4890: 0.82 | 14.1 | 13.4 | 13.6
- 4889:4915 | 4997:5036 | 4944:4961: 0.04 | 13.9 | 13.8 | 13.7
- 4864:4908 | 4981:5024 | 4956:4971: -0.08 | 13.7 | 13.8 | 13.8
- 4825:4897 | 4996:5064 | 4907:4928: -0.39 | 13.3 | 13.6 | 13.6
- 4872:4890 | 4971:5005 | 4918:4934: 0.28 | 13.8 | 13.6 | 13.8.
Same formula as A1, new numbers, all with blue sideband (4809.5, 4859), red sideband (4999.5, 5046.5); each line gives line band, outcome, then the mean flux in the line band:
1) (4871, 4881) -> 0.01 mag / 13.7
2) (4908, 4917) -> 0.00 mag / 13.7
